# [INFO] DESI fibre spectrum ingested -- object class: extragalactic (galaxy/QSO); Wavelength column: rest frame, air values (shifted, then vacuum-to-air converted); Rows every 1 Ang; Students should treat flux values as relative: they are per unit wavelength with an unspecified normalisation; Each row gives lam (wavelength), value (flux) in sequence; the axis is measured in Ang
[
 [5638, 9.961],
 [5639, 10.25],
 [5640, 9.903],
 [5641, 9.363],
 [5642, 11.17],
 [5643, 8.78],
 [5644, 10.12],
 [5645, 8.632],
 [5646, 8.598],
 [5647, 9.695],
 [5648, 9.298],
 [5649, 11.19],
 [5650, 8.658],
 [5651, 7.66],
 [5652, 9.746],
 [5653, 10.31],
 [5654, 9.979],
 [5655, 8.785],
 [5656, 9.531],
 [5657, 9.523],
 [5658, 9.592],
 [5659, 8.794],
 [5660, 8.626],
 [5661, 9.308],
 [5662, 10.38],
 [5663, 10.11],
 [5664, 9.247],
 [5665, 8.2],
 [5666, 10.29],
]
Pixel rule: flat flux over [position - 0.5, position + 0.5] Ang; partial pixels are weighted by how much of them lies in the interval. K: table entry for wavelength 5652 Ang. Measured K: 9.746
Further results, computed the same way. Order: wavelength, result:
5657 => 9.523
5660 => 8.626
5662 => 10.38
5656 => 9.531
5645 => 8.632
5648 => 9.298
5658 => 9.592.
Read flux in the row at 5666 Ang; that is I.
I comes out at 10.29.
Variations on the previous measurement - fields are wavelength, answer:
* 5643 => 8.78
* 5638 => 9.961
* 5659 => 8.794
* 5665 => 8.2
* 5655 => 8.785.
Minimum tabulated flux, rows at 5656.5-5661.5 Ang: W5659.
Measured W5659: 8.626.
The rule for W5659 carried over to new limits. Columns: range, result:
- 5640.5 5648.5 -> 8.598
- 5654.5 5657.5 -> 8.785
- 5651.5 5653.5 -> 9.746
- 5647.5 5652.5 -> 7.66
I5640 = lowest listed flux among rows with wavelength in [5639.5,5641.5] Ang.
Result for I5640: 9.363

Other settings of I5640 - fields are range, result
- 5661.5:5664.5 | 9.247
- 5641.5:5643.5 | 8.78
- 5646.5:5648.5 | 9.298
